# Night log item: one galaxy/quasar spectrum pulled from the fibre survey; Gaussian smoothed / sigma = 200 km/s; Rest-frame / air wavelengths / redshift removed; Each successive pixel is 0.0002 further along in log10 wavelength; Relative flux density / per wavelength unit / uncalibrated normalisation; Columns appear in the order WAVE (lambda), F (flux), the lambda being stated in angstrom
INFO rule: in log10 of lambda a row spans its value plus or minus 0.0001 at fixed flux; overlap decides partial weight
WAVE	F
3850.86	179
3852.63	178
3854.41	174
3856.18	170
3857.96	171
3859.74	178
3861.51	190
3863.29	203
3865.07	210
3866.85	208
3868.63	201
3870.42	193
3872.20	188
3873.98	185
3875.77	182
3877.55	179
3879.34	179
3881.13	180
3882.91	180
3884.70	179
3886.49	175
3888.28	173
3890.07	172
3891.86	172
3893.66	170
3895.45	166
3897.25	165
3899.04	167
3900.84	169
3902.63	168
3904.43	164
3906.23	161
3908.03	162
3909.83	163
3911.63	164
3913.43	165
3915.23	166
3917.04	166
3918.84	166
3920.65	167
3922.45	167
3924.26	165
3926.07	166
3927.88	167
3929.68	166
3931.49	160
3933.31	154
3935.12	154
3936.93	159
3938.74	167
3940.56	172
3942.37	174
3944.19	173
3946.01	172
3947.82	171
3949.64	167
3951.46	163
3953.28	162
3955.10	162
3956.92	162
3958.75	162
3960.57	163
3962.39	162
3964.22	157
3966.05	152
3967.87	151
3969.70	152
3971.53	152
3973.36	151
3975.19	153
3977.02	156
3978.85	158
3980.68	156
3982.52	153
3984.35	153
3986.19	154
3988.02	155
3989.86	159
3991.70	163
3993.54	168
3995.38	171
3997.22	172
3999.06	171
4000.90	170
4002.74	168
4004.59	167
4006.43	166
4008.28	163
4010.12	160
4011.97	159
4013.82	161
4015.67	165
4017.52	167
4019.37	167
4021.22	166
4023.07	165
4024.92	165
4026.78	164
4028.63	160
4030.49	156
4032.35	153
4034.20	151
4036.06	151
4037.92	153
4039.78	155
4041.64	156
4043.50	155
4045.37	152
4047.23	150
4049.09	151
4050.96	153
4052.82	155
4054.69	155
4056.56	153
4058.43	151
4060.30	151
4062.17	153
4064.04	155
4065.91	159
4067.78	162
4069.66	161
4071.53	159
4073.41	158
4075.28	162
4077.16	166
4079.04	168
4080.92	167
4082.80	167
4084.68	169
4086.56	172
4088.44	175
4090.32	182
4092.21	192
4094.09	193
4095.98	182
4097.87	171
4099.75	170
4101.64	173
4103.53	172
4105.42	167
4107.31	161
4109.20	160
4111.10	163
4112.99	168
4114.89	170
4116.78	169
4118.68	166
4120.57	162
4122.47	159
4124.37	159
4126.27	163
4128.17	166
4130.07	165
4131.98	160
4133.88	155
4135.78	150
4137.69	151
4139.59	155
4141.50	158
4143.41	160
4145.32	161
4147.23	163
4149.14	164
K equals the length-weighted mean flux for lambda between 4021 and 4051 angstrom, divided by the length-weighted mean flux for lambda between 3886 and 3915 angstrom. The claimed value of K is 0.9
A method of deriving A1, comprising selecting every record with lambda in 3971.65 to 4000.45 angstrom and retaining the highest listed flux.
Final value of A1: 172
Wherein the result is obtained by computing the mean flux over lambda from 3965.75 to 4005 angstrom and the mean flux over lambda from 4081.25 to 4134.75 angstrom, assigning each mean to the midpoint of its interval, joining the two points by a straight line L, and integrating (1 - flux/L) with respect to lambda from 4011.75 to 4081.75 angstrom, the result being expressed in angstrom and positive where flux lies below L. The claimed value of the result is 2.56 angstrom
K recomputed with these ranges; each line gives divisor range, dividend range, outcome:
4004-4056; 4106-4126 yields 1.03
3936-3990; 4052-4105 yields 1.04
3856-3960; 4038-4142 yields 0.95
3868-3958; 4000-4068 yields 0.93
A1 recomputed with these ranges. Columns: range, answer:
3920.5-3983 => 174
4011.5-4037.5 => 167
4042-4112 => 193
